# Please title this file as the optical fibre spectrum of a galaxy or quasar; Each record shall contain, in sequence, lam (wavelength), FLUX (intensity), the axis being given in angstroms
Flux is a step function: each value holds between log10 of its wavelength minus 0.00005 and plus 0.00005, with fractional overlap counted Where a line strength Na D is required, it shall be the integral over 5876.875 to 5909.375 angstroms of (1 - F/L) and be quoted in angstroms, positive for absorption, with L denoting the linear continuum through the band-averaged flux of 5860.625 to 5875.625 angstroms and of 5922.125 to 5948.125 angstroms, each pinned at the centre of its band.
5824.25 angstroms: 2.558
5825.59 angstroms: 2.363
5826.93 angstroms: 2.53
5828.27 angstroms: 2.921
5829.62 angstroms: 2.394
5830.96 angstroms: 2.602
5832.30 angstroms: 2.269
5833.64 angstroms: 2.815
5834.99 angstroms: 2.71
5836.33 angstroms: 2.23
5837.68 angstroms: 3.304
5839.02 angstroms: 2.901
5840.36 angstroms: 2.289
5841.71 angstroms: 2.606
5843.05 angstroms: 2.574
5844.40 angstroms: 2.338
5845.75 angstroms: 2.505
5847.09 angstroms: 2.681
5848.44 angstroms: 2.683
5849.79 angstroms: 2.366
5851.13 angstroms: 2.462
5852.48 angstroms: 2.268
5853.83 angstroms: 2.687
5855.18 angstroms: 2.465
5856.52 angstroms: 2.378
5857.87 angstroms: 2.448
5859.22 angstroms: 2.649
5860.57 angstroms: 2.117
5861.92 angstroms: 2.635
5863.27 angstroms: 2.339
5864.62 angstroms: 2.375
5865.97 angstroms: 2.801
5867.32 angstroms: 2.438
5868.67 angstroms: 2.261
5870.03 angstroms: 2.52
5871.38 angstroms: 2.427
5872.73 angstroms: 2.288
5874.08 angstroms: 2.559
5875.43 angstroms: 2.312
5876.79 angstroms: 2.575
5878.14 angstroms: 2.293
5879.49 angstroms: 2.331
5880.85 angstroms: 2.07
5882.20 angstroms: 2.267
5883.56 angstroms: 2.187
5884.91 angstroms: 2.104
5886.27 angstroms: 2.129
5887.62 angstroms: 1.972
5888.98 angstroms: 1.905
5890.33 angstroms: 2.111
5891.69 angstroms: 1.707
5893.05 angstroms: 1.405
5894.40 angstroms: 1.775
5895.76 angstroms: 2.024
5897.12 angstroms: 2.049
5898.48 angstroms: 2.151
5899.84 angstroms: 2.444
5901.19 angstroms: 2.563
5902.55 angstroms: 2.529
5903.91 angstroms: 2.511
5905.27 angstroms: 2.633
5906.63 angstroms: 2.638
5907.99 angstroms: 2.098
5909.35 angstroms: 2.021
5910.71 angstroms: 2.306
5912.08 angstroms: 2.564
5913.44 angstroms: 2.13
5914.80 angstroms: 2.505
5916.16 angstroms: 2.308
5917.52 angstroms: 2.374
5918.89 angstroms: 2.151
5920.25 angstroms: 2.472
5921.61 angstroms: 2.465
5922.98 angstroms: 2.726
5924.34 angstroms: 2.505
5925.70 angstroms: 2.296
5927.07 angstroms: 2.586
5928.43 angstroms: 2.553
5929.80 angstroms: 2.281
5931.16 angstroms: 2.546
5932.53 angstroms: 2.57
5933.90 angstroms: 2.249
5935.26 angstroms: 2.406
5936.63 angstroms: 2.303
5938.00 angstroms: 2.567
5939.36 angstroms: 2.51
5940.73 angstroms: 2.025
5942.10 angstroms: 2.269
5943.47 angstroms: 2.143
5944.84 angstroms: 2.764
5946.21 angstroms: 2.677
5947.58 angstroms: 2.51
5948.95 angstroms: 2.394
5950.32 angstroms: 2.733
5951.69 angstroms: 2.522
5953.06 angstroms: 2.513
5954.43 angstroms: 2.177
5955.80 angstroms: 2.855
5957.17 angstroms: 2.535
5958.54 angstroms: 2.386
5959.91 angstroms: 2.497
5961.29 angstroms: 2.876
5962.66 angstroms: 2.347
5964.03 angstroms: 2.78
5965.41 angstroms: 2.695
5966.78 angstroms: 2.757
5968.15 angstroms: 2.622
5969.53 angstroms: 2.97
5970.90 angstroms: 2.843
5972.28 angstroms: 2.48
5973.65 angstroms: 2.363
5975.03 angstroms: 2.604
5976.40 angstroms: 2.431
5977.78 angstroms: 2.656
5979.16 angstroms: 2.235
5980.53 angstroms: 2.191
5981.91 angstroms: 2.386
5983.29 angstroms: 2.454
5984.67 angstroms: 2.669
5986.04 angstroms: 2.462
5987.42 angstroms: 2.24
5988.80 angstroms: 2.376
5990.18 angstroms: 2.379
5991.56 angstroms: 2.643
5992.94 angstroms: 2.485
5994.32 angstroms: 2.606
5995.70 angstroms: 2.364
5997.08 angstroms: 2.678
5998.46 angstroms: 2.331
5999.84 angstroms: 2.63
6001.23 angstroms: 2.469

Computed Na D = 3.58 angstroms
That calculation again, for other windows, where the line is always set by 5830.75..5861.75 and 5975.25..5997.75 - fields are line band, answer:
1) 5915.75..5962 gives 0.37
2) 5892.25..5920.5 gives 2.70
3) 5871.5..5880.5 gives 0.49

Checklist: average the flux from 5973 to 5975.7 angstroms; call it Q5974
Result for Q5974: 2.48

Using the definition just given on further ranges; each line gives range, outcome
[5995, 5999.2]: 2.46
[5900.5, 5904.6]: 2.54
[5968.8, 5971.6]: 2.9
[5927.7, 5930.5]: 2.43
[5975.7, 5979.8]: 2.44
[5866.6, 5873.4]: 2.39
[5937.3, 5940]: 2.54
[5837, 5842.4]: 2.78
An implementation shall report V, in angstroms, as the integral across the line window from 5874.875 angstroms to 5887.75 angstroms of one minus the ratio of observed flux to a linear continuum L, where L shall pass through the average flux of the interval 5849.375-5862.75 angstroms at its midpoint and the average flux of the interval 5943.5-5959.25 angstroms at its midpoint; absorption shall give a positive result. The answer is 1.24 angstroms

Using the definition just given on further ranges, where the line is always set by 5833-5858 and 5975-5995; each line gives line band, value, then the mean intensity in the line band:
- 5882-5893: 2.3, 2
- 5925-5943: 0.7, 2.39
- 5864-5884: 1.3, 2.38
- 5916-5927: 0.3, 2.43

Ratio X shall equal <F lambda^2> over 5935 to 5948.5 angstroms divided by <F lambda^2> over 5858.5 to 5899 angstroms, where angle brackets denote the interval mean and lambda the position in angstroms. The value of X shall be 1.1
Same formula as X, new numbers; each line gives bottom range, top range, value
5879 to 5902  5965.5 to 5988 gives 1.26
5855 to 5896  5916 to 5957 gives 1.11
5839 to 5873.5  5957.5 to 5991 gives 1.06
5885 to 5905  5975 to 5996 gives 1.20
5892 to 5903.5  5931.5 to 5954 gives 1.17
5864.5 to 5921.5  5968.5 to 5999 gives 1.13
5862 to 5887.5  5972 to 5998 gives 1.09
